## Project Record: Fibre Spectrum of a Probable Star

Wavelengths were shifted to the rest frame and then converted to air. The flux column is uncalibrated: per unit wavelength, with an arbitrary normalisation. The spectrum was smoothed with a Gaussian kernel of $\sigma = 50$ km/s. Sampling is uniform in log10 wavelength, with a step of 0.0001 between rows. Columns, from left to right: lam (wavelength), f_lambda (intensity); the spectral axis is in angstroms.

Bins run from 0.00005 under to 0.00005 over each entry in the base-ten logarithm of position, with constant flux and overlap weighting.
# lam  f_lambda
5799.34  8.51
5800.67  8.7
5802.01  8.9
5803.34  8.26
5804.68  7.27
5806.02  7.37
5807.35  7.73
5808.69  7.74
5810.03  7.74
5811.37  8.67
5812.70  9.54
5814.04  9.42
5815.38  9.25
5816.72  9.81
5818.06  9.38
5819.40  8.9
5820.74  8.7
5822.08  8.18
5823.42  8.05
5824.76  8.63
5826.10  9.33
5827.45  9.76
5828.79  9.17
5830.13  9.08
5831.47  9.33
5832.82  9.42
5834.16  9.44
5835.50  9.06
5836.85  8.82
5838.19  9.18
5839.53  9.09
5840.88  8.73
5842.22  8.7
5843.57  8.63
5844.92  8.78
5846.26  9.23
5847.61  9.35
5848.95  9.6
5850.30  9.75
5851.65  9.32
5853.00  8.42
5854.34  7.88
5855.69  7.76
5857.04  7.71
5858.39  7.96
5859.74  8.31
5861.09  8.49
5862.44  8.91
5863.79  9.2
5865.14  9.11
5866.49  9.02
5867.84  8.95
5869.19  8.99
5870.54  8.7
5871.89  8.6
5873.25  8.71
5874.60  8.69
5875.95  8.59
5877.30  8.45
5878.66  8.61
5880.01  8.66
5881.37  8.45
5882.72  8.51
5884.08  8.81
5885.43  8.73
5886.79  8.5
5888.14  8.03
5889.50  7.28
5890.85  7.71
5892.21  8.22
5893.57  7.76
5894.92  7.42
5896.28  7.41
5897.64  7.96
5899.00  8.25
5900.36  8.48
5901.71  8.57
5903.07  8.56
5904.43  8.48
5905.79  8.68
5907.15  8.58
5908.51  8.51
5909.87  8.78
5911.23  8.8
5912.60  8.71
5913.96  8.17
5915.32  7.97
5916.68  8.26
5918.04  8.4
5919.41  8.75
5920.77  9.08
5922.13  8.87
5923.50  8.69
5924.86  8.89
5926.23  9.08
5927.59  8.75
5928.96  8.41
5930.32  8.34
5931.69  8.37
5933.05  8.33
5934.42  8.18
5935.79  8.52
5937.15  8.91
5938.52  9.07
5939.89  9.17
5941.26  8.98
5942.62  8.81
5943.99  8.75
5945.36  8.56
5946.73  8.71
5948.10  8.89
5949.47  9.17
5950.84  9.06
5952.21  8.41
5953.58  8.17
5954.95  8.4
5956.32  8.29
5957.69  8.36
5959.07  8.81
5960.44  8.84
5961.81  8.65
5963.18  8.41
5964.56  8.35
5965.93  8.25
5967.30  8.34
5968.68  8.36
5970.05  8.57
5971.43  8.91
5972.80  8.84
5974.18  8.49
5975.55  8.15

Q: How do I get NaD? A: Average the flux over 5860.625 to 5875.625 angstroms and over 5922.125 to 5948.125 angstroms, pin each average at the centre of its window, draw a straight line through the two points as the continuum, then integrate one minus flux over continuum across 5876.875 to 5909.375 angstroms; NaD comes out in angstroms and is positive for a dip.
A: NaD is 1.9 angstroms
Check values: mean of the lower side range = 8.85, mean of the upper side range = 8.7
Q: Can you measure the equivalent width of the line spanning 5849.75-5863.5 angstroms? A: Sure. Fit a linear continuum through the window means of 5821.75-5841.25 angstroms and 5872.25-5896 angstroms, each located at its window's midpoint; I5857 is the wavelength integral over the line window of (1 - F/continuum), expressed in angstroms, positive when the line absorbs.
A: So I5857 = 0.3 angstroms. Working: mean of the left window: 9.04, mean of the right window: 8.29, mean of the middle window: 8.46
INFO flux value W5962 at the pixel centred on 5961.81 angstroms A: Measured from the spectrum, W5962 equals 8.65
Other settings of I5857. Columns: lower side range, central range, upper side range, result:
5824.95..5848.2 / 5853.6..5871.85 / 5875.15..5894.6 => 0.3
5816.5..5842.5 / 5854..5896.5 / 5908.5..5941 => 2.1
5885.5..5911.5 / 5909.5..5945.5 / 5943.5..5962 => -0.9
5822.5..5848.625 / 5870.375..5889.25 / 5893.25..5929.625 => 0.4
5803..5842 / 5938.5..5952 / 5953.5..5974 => -0.5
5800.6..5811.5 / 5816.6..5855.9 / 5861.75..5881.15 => -3.0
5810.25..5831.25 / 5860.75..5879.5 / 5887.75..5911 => -0.7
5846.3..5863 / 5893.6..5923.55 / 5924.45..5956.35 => 0.9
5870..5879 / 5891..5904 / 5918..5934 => 0.9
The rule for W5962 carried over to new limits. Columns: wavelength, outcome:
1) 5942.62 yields 8.81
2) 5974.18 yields 8.49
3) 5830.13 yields 9.08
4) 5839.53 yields 9.09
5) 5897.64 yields 7.96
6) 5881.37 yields 8.45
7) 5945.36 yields 8.56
